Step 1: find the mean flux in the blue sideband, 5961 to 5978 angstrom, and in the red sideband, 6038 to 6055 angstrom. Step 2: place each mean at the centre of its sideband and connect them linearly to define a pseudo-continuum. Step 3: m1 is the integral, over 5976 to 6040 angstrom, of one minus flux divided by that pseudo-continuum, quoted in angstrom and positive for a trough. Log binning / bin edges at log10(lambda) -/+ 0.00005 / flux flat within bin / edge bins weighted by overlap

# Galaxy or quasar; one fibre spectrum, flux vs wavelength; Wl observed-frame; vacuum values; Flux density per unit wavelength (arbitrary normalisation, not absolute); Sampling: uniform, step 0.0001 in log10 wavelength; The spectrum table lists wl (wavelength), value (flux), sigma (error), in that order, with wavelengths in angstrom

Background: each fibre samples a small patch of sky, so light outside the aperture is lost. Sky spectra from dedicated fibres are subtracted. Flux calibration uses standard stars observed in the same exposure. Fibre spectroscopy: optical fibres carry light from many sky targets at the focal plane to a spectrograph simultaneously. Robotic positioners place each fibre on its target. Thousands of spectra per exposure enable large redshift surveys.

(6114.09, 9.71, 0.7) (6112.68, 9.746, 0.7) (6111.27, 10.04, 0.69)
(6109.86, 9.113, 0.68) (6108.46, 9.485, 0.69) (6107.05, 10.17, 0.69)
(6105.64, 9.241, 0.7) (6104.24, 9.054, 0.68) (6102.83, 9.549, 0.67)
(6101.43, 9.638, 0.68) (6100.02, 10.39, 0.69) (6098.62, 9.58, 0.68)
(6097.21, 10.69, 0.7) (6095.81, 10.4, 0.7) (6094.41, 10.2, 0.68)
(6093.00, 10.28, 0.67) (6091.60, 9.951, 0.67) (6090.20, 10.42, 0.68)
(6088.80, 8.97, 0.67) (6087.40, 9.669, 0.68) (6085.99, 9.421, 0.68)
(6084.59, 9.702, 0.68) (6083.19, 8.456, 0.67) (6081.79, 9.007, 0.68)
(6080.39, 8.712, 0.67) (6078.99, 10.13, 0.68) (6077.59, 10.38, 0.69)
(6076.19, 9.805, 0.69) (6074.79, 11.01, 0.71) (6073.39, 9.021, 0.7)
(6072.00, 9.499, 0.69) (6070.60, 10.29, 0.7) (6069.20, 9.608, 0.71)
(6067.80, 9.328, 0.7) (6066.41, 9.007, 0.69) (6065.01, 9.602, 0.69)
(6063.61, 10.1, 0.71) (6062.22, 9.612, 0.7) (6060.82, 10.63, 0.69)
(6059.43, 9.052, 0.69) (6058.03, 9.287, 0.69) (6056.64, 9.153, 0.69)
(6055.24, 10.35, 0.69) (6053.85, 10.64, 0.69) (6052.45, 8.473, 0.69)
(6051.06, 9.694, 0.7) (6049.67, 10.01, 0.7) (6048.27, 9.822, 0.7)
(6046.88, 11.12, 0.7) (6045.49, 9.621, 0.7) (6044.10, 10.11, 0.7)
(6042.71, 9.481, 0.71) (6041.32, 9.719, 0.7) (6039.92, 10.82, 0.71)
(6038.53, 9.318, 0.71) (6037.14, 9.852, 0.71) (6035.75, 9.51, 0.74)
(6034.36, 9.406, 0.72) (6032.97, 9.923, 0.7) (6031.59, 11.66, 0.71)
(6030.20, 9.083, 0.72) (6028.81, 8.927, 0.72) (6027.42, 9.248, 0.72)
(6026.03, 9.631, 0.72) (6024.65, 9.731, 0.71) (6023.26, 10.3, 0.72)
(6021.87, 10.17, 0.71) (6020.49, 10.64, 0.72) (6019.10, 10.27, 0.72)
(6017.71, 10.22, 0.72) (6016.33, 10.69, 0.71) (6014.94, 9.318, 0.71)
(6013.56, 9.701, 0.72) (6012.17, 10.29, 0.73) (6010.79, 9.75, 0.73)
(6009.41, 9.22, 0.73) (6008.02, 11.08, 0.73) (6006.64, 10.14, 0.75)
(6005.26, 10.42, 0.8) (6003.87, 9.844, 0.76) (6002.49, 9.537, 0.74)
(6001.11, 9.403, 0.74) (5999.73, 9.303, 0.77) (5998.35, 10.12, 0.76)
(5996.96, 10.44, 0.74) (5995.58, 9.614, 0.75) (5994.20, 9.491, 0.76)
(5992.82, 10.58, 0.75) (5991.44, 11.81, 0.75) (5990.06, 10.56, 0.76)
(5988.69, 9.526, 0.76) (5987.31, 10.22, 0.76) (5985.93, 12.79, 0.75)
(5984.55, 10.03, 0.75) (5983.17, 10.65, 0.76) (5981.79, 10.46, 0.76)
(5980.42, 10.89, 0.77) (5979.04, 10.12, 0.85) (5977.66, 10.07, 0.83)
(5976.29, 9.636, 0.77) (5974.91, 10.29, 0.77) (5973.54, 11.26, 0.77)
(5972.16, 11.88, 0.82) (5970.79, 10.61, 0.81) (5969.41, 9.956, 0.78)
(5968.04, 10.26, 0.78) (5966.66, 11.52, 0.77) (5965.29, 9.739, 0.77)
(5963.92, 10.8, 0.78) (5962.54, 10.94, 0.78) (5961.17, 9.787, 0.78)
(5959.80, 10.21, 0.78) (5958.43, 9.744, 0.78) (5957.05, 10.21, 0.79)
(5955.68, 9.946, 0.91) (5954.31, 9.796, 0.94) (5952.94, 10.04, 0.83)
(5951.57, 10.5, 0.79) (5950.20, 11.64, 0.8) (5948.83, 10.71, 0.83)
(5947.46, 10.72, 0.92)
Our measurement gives 0.93 angstrom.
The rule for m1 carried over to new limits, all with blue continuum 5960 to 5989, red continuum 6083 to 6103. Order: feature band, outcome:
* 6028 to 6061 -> 1.11 angstrom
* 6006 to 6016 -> 0.37 angstrom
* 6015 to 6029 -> 0.39 angstrom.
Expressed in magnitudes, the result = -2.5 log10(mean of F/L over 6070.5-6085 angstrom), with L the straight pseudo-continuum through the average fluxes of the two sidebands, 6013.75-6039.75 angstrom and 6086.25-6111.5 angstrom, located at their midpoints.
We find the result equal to 0.025 mag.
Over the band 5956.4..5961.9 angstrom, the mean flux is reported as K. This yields 9.99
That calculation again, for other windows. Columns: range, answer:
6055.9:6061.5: 9.53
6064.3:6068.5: 9.31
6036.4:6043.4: 9.83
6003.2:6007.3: 10.1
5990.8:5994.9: 10.6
